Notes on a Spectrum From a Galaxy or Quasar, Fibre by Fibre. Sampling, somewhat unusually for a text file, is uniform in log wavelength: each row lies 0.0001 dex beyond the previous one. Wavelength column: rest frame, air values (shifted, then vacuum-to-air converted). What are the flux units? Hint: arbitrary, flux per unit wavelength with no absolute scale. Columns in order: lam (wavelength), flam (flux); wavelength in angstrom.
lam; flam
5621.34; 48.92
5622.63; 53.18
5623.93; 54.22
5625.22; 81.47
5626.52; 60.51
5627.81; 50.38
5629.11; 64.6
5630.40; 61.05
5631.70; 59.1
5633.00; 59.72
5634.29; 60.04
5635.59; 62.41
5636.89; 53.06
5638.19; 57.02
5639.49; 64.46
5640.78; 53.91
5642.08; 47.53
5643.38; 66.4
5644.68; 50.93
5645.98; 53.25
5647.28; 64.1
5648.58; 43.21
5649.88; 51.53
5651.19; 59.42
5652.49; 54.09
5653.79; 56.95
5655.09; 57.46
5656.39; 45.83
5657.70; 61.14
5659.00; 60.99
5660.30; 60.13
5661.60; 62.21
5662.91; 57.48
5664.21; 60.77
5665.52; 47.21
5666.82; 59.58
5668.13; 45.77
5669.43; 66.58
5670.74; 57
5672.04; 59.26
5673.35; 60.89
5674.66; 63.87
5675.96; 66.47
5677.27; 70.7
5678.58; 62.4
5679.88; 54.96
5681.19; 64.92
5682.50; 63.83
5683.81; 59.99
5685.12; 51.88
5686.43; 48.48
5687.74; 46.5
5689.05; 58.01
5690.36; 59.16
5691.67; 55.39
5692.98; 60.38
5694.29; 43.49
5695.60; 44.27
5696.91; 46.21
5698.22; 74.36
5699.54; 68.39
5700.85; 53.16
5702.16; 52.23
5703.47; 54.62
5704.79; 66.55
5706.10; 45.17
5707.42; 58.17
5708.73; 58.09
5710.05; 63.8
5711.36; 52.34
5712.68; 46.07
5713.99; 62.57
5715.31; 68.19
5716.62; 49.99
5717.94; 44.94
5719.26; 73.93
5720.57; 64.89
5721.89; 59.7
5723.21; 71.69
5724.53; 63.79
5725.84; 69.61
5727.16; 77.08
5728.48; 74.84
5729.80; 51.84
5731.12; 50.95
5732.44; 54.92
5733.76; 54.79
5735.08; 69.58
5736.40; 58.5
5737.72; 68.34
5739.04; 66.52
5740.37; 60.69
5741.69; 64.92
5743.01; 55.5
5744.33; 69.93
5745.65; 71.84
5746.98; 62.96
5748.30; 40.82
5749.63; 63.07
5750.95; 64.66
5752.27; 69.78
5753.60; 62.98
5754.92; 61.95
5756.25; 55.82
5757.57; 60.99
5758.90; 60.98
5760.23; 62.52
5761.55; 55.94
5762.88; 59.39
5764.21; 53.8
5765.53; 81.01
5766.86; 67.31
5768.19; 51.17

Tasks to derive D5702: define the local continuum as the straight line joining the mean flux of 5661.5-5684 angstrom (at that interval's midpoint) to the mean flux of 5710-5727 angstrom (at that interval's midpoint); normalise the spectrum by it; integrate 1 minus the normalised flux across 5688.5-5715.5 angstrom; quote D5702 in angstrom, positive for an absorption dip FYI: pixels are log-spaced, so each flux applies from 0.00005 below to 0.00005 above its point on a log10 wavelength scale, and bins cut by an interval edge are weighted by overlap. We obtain 1.9 angstrom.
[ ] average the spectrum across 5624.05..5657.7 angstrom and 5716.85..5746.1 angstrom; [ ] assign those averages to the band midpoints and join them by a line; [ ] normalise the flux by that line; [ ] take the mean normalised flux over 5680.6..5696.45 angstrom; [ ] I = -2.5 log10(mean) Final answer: 0.11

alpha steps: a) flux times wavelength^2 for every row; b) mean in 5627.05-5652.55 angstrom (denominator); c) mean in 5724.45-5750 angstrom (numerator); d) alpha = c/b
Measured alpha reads 1.14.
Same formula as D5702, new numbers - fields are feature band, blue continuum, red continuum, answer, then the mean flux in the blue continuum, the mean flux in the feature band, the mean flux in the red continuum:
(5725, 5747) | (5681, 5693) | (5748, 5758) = -1.5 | 56.3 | 63.7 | 60.7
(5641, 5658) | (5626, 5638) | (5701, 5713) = 1.0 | 58.9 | 54.6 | 55.4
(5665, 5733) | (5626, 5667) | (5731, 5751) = 0.8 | 57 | 58.7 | 61.3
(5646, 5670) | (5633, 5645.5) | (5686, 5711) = 0.3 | 57.4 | 56.2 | 55.6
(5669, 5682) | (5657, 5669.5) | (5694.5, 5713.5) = -1.3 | 57.7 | 62.6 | 55.7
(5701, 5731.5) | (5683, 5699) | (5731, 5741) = -1.0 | 54.2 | 60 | 61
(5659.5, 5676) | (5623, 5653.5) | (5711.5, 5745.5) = 0.1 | 57.9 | 58.8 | 62.2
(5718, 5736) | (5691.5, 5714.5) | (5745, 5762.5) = -1.7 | 55.8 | 63.7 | 61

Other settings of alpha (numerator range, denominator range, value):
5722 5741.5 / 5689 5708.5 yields 1.15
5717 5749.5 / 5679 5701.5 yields 1.13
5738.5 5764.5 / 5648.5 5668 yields 1.13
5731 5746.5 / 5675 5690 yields 1.08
